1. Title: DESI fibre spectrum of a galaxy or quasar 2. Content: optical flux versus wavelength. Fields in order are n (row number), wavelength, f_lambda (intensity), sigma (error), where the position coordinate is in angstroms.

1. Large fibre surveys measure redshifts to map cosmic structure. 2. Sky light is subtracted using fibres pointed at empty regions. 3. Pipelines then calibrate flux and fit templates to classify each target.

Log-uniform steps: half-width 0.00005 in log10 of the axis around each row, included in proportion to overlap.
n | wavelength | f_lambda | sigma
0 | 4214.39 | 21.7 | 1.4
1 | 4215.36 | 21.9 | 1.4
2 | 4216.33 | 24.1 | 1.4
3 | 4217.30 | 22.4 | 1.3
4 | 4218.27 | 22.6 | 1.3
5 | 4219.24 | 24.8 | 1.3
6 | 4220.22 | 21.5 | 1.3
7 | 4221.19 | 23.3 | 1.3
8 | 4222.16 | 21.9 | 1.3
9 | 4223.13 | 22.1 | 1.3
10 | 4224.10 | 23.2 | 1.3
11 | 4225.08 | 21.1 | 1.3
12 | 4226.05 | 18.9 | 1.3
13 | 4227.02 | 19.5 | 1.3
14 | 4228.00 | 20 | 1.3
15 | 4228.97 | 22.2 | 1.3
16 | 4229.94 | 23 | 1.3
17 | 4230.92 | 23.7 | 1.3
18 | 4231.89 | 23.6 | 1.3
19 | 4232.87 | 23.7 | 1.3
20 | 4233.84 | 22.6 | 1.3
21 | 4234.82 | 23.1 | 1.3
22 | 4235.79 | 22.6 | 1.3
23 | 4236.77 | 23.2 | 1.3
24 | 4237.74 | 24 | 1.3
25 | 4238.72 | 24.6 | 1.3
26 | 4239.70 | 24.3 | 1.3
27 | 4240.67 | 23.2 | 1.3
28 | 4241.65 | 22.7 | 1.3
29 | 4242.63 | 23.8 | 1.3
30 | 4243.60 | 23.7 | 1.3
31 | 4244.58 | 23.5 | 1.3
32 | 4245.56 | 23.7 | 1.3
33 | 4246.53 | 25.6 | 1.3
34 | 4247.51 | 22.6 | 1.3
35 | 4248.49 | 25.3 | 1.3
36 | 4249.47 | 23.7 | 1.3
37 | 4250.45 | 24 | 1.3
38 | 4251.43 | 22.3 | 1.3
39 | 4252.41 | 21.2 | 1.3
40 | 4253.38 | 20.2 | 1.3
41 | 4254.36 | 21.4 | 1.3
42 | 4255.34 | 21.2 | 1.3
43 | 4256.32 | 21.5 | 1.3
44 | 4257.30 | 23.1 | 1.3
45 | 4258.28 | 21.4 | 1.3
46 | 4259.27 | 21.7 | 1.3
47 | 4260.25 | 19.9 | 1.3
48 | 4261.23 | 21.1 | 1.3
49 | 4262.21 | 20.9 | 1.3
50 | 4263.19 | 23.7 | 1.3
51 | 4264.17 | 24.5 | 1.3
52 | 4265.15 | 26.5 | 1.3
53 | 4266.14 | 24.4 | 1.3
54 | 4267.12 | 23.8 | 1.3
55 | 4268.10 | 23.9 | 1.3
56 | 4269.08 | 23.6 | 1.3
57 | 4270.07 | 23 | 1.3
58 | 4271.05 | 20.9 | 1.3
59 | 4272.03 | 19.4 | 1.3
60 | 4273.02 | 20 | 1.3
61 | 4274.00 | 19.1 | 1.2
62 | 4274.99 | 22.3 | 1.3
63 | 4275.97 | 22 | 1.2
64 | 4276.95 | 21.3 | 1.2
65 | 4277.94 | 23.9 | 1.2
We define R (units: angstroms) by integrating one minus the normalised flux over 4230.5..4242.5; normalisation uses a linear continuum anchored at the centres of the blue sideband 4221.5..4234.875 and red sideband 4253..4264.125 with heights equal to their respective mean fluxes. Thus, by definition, -0.85 angstroms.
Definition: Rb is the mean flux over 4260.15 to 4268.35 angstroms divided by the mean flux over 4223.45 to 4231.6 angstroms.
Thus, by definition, 1.08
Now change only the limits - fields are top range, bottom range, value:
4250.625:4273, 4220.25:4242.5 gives 0.99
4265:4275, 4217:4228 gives 1.02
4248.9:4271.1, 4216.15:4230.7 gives 1.02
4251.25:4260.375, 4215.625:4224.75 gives 0.94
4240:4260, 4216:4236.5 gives 1.02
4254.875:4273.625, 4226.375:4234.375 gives 1.00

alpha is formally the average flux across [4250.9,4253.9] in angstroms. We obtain 21.3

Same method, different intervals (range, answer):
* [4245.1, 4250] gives 24.2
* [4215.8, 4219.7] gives 23.5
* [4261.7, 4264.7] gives 23.1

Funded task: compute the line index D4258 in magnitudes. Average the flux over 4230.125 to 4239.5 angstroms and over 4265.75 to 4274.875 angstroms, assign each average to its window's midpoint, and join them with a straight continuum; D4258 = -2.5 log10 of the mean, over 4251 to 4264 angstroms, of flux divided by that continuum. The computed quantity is 0.05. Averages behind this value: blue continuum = 23.4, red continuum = 22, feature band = 21.6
